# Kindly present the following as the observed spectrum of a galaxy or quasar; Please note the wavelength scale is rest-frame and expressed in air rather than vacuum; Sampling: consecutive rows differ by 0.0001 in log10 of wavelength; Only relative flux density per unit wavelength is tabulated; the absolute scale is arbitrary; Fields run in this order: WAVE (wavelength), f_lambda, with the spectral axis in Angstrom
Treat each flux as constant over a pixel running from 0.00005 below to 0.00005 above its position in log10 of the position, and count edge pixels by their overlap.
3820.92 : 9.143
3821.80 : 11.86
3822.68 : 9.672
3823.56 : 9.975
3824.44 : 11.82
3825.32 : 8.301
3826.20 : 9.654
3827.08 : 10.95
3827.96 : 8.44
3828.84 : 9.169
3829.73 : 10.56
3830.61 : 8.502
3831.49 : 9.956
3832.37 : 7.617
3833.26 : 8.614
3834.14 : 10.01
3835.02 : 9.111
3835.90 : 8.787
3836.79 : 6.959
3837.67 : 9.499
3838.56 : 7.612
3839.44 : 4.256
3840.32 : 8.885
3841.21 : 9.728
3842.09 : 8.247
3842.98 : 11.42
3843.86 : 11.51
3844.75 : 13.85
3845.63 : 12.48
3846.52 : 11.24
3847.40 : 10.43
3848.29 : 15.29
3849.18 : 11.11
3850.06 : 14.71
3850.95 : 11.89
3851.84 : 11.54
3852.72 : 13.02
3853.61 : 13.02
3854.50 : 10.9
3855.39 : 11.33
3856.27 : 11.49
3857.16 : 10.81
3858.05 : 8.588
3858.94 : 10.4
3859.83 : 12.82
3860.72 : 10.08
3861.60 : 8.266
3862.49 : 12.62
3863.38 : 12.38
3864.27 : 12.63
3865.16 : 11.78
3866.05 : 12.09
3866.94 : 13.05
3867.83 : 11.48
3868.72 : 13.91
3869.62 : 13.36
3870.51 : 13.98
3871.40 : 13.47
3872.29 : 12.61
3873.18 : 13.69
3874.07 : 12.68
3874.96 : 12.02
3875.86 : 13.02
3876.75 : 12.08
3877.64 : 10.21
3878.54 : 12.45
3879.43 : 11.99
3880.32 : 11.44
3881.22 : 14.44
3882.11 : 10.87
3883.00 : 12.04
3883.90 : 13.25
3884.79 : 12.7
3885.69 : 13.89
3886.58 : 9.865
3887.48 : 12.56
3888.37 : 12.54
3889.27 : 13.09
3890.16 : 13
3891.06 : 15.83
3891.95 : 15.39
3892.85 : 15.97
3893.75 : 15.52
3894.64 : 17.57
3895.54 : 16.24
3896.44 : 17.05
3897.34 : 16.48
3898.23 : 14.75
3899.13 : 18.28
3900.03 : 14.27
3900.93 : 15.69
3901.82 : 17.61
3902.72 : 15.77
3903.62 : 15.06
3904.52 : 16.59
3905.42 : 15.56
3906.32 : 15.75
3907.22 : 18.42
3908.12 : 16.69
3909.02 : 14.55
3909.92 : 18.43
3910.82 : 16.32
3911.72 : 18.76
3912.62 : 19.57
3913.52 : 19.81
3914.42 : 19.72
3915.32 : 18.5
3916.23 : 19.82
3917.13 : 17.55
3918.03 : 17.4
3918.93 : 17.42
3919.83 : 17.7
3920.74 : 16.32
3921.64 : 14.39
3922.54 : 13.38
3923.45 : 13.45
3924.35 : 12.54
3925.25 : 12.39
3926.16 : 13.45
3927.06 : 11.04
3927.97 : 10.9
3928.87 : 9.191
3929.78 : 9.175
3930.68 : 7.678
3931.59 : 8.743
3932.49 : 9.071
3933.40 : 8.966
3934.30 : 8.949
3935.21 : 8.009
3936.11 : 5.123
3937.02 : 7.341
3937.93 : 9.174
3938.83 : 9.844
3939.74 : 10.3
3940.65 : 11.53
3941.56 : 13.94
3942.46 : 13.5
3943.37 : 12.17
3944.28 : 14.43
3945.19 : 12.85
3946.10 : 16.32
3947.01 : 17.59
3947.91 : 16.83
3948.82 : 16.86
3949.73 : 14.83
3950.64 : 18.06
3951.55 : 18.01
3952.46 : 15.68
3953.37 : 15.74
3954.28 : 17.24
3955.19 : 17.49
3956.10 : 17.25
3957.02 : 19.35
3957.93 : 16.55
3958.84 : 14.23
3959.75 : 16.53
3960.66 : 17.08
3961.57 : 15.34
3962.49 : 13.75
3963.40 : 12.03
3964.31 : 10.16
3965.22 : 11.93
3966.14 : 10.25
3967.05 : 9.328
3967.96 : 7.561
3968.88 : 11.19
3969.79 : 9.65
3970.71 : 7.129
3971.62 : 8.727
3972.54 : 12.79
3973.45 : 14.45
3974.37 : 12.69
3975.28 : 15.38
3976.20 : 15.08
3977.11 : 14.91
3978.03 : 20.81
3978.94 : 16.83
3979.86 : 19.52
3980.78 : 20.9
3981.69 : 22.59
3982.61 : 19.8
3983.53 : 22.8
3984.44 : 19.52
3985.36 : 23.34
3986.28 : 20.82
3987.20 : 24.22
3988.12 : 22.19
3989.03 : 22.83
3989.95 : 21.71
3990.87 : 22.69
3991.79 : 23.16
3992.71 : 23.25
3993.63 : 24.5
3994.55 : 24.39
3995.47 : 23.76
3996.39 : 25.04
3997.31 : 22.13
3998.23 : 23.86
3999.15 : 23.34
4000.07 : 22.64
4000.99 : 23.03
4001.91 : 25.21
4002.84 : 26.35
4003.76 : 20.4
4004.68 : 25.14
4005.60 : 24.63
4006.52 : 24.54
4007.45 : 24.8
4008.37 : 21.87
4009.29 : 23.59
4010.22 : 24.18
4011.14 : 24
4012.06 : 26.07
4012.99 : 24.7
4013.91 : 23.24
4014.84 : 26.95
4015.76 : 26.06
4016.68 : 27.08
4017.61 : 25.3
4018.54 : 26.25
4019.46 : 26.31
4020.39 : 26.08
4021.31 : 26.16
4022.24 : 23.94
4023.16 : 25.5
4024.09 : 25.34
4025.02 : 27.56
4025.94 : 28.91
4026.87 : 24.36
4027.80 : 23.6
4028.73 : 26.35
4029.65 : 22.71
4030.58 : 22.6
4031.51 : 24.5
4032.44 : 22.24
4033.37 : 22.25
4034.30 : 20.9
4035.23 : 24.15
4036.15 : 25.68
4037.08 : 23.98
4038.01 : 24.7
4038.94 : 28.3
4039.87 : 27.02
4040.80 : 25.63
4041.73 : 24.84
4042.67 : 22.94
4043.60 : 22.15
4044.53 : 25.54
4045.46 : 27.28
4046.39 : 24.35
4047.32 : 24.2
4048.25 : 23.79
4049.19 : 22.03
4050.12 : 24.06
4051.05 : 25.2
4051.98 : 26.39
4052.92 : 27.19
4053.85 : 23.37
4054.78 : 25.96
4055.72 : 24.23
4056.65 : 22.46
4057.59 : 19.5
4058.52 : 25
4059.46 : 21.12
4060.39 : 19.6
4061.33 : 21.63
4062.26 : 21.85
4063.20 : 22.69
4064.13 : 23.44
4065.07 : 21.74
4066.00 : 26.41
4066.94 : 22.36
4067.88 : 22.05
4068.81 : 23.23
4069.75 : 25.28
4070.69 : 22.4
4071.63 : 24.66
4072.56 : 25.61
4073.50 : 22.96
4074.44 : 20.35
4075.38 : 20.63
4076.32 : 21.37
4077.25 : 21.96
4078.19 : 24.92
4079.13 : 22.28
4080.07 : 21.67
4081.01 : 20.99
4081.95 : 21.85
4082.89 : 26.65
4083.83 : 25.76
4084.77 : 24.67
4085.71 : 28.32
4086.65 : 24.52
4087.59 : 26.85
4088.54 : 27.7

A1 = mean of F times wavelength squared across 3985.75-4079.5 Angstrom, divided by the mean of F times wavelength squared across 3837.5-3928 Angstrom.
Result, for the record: 1.90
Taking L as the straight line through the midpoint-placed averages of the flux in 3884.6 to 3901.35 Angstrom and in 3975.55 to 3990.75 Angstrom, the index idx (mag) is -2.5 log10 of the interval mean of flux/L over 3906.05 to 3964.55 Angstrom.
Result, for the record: 0.208 mag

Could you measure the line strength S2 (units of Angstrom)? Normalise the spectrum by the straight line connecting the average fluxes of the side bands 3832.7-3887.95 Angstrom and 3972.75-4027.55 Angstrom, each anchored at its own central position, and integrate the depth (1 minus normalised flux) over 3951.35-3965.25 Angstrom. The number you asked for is 2.8 Angstrom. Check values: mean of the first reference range 11.5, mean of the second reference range 23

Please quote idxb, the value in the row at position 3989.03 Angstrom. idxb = 22.83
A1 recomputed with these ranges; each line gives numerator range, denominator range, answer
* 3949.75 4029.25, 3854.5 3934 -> 1.55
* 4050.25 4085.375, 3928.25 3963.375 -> 1.86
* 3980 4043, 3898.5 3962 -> 1.72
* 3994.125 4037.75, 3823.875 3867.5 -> 2.53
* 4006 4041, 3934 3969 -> 1.92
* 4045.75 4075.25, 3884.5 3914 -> 1.61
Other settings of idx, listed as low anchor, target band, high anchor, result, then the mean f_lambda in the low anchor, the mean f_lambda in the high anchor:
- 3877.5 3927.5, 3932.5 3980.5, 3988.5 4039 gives 0.41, 15.2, 24.4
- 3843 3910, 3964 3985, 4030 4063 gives 0.32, 13.3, 23.9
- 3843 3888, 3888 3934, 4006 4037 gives 0.04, 12.1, 24.8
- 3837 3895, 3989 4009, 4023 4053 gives -0.09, 12.1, 24.7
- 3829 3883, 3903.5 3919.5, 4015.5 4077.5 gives -0.18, 11.2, 24.1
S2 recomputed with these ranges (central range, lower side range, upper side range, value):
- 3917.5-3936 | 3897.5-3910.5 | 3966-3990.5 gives 5.1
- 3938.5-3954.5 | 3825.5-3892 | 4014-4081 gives 2.4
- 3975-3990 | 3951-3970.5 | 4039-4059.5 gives -3.2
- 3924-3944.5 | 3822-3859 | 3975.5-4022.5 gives 8.7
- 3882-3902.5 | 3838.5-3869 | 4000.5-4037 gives -0.2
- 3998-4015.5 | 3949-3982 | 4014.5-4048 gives -2.5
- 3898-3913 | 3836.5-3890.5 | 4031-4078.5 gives -2.4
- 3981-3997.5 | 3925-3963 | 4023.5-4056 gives -3.6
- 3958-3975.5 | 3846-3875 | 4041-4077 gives 5.7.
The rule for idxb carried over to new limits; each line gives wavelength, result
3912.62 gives 19.57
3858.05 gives 8.588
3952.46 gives 15.68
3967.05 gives 9.328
